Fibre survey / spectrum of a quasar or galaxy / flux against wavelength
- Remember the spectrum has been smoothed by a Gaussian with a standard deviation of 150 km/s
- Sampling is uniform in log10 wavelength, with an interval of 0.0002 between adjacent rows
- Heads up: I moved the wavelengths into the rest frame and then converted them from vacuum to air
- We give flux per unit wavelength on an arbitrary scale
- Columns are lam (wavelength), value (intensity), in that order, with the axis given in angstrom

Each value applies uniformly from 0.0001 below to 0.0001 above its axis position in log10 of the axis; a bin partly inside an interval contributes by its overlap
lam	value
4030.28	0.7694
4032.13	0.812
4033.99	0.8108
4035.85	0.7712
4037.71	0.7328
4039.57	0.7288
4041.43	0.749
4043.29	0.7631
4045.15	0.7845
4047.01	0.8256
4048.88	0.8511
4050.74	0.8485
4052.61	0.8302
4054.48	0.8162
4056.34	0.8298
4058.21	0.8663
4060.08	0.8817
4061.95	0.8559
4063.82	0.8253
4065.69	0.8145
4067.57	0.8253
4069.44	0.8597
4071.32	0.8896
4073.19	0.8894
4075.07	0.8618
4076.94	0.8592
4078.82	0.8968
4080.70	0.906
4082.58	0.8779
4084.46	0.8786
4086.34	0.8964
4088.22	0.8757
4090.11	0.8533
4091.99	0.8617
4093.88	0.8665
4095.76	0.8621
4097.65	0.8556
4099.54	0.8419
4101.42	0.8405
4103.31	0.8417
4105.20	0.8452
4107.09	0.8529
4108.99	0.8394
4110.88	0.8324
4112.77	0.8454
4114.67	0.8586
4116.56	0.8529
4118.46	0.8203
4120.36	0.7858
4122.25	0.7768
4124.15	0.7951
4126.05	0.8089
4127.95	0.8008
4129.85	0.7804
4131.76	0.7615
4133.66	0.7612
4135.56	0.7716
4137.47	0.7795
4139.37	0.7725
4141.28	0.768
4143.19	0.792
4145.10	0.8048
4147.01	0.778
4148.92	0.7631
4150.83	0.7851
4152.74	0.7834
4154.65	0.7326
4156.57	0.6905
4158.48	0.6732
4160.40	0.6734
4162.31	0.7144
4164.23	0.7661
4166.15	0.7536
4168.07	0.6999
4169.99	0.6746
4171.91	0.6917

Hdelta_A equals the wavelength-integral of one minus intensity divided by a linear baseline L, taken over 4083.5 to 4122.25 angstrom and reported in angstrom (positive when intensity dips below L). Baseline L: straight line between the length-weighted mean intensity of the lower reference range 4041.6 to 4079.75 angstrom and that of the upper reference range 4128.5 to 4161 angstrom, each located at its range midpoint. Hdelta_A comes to -2.3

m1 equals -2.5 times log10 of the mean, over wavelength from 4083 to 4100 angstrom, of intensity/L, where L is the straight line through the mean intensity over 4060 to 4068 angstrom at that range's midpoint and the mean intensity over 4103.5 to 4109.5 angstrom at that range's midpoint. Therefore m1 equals -0.03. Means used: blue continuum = 0.837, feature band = 0.867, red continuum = 0.845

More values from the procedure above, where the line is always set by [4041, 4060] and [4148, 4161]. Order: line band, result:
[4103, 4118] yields -0.10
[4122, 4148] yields -0.05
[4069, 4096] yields -0.11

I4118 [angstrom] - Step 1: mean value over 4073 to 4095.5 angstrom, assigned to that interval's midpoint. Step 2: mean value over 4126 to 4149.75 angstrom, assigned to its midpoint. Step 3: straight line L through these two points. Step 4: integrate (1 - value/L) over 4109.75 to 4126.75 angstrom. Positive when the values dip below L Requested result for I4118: -0.1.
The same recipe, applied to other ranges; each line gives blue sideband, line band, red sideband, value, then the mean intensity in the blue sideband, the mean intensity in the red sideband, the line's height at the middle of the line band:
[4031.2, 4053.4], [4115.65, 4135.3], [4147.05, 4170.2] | -1.21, 0.792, 0.73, 0.747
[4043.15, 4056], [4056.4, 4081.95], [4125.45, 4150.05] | -1.61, 0.821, 0.78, 0.812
